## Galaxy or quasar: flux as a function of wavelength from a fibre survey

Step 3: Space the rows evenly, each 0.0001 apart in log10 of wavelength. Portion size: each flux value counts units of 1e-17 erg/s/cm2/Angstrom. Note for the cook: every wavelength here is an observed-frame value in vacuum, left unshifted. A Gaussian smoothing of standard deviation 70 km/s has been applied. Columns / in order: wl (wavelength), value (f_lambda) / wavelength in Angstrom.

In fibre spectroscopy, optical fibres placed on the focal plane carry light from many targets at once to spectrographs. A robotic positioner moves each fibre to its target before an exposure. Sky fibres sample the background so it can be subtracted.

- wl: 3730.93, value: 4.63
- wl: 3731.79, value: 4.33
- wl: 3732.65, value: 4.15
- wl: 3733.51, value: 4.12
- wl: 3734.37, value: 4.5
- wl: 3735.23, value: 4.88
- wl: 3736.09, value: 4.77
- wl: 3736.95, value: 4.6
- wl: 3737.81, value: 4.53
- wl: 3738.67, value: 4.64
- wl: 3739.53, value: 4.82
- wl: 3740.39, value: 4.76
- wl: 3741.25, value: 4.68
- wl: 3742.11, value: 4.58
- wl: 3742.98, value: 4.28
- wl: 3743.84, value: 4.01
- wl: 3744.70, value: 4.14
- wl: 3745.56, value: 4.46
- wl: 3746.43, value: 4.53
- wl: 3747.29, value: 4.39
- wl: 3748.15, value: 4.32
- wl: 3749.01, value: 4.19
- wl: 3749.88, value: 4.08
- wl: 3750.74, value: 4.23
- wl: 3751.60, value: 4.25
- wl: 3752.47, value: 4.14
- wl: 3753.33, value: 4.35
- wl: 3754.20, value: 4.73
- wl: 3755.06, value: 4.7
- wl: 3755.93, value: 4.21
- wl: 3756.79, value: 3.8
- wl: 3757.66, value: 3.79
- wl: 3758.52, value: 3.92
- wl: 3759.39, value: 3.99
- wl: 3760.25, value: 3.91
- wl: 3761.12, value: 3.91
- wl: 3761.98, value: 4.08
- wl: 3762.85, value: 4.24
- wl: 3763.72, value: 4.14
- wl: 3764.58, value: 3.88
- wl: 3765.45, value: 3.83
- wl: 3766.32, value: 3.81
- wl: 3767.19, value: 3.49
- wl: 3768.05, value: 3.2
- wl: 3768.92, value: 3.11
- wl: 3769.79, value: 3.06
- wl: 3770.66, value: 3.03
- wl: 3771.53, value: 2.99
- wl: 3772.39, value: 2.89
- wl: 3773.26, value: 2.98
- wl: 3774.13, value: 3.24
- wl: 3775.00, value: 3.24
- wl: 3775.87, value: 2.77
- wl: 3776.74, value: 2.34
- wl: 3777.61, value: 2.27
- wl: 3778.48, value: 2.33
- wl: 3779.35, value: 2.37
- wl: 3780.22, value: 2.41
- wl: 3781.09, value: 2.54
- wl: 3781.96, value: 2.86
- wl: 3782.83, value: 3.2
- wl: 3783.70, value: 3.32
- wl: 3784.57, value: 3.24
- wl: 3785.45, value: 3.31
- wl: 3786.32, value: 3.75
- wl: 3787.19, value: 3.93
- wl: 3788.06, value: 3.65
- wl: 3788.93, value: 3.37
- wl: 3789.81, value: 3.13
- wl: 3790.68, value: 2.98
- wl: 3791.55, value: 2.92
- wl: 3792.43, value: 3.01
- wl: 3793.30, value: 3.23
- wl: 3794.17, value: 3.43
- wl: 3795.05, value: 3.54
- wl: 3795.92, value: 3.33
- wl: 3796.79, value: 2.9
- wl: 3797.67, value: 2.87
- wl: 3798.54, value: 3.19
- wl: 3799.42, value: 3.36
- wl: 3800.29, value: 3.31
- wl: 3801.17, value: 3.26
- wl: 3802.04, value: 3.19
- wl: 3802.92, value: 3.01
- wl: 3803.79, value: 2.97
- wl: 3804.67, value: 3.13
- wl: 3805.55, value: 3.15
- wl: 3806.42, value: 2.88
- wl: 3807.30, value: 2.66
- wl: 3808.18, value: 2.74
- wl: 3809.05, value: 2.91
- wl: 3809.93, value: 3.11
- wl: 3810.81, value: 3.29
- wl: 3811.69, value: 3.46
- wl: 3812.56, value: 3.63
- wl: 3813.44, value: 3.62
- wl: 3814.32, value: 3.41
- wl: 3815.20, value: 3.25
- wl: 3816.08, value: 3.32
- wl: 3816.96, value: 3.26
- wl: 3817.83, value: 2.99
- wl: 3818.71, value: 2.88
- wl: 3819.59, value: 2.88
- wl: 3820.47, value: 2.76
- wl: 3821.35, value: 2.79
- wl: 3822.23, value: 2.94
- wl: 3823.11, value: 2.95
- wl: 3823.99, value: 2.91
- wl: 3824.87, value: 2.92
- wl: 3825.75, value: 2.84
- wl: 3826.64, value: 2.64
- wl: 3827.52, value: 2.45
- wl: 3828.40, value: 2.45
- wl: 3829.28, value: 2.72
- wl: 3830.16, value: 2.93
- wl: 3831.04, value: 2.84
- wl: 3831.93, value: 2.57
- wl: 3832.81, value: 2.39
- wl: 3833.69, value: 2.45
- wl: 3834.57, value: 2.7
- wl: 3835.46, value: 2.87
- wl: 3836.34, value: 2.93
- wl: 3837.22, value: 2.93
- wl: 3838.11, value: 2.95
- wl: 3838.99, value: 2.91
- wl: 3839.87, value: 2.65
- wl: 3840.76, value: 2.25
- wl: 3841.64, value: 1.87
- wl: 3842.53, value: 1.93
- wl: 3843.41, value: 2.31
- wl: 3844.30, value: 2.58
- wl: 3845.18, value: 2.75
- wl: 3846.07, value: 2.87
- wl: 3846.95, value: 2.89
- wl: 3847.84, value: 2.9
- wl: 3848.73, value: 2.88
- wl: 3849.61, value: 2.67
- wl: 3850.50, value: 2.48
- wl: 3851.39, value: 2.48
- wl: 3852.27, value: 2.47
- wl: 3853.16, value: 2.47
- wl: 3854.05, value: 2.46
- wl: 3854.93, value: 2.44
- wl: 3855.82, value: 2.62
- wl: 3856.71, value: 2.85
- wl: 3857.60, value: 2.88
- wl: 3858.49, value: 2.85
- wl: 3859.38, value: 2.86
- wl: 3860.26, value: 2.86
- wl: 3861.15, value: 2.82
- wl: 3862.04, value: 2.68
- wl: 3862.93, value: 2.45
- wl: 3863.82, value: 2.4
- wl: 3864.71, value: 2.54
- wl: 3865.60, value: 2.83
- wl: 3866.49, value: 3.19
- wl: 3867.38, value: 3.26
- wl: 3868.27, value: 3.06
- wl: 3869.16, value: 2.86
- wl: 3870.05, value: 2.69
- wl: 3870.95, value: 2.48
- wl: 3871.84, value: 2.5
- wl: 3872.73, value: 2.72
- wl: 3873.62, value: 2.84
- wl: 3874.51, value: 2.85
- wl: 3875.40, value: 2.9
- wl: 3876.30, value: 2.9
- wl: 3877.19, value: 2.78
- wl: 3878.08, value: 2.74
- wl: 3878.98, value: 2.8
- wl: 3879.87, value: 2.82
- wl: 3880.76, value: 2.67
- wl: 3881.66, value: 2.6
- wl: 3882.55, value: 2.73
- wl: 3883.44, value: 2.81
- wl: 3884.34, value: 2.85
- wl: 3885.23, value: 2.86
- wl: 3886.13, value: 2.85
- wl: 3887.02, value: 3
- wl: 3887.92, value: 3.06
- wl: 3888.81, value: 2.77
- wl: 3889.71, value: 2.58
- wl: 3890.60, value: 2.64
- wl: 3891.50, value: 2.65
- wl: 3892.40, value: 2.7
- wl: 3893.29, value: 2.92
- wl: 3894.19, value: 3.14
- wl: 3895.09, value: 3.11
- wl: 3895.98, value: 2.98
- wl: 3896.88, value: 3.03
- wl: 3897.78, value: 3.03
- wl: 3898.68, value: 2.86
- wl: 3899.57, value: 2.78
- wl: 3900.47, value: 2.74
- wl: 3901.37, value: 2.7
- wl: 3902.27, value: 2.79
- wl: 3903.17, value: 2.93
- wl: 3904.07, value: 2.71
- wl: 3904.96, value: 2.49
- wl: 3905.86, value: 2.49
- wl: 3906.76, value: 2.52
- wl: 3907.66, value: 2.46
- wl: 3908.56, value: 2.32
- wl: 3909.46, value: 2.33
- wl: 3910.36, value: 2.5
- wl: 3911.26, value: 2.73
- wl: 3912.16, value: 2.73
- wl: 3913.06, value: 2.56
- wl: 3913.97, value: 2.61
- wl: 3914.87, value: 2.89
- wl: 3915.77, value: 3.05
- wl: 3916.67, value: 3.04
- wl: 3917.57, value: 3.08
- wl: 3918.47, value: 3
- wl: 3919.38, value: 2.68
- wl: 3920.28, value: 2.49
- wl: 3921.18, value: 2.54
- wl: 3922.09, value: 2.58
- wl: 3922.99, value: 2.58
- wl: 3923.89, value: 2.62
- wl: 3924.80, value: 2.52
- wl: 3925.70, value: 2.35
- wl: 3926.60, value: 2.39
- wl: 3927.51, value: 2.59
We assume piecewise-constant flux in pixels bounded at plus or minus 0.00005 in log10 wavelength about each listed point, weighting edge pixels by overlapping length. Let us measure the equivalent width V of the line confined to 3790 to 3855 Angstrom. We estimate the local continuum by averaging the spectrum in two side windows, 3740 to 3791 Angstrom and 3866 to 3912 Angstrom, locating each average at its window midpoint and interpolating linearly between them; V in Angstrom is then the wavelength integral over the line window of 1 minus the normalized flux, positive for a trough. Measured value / 7.4 Angstrom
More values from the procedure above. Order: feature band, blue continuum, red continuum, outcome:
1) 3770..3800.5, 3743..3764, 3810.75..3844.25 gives 4.5 Angstrom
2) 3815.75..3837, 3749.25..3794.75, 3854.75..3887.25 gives 1.9 Angstrom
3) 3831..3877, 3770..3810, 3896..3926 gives 2.8 Angstrom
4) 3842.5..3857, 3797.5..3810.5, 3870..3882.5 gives 1.2 Angstrom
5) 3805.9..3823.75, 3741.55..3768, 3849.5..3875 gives 1.4 Angstrom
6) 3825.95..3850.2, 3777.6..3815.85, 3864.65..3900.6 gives 2.8 Angstrom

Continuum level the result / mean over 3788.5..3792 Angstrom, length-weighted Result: 3.09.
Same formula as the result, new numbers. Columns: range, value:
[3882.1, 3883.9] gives 2.77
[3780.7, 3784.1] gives 2.98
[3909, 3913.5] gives 2.57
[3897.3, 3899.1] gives 2.94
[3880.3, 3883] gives 2.67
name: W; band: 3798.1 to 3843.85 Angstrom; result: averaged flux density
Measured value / 2.9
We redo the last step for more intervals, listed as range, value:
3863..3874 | 2.77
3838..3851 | 2.58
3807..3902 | 2.8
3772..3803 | 3.08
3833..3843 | 2.58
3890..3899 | 2.9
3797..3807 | 3.11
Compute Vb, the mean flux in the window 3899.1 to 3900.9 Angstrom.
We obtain 2.77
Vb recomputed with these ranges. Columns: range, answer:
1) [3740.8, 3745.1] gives 4.34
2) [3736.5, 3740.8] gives 4.67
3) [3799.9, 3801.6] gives 3.28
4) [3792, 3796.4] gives 3.31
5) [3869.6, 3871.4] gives 2.58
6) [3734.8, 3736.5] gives 4.83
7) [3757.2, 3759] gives 3.85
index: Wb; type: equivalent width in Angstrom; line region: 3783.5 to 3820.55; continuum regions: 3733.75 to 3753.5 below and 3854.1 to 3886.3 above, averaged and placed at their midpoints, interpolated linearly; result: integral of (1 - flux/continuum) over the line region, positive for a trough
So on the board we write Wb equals 4.7 Angstrom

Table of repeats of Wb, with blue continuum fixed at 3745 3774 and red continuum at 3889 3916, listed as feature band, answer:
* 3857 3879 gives 1.6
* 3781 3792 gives 1.2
